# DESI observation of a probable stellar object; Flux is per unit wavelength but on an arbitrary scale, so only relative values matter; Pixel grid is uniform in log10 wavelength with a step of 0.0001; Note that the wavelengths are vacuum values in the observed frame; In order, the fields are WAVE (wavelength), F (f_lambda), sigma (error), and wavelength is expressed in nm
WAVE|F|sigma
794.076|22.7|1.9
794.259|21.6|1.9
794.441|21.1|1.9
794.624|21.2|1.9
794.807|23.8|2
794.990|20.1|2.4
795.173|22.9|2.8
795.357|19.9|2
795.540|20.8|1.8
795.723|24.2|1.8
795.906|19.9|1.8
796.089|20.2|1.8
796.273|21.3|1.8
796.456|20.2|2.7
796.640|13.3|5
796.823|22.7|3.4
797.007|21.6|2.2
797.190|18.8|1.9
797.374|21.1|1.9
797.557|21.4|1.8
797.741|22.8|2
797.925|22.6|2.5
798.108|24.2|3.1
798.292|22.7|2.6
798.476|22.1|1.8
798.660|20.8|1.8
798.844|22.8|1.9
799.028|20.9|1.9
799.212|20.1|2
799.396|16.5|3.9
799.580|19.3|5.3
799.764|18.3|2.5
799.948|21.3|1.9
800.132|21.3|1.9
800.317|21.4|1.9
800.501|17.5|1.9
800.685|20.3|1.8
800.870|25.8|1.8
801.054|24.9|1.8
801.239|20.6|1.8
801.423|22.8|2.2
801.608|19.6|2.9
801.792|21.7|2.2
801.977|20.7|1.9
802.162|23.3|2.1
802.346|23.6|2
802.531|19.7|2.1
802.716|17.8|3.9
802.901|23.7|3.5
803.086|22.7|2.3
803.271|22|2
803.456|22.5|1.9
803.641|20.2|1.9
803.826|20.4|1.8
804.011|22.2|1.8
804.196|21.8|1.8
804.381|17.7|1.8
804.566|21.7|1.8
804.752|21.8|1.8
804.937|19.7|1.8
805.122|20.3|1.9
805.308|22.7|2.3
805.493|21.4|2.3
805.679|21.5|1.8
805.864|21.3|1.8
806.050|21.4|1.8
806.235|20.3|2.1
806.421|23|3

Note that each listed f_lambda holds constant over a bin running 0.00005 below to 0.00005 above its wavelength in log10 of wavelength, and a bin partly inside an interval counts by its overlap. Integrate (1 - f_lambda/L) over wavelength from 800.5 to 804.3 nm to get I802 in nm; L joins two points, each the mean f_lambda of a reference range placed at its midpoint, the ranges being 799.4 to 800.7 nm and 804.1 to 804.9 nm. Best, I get -0.281 nm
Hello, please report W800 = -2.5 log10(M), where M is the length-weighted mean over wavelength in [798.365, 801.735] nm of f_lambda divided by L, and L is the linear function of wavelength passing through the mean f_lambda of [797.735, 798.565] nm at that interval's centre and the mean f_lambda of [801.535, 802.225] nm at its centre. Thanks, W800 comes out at 0.06 mag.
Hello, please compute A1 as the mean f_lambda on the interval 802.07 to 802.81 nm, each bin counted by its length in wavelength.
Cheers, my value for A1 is 21.1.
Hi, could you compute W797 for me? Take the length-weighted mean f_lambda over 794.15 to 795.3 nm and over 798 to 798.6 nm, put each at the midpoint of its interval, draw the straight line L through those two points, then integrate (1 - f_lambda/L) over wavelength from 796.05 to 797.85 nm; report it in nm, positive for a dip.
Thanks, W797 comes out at 0.17 nm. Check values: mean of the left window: 21.7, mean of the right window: 22.9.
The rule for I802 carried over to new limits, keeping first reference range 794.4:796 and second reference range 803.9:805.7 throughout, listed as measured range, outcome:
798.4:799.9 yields 0.087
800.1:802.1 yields -0.028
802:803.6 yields -0.049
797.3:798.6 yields -0.059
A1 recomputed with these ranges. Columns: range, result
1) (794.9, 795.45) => 20.9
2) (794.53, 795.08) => 21.7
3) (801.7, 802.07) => 21.2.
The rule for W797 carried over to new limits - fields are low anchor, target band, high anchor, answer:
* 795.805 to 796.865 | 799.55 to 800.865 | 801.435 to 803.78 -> 0.02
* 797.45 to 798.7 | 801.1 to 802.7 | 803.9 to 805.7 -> 0.02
